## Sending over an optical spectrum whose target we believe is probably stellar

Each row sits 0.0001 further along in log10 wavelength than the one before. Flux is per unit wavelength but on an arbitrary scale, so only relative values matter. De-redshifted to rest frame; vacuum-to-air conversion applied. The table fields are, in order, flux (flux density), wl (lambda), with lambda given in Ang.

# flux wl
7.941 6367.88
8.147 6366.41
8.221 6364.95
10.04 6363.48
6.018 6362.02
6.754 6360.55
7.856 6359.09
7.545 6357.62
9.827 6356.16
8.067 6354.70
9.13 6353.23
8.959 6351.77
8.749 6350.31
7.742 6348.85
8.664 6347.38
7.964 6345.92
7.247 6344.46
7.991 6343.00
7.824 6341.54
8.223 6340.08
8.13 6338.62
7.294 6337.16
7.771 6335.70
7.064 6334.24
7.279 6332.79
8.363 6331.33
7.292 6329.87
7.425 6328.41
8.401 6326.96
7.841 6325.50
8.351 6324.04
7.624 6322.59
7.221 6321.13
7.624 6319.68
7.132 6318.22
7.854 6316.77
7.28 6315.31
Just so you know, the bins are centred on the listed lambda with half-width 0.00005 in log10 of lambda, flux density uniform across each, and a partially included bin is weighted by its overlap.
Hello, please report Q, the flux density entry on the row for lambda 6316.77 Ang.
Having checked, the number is 7.854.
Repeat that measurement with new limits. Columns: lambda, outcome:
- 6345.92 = 7.964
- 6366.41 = 8.147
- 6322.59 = 7.624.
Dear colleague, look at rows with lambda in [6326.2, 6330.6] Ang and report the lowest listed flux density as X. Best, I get 7.292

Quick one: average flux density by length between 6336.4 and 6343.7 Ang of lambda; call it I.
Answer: 7.89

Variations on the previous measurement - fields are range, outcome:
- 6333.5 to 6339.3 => 7.57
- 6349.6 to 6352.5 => 8.87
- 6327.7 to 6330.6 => 7.35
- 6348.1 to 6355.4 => 8.52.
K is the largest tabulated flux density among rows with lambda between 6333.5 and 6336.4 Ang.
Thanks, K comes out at 7.771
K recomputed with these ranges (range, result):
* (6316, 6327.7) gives 8.401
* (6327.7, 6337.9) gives 8.363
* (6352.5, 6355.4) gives 9.13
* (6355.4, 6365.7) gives 10.04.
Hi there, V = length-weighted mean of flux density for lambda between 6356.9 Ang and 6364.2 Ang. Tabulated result 7.64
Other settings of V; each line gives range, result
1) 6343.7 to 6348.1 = 7.96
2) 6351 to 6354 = 9.02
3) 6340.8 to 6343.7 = 7.91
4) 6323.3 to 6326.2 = 8.1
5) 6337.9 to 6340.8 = 8.18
